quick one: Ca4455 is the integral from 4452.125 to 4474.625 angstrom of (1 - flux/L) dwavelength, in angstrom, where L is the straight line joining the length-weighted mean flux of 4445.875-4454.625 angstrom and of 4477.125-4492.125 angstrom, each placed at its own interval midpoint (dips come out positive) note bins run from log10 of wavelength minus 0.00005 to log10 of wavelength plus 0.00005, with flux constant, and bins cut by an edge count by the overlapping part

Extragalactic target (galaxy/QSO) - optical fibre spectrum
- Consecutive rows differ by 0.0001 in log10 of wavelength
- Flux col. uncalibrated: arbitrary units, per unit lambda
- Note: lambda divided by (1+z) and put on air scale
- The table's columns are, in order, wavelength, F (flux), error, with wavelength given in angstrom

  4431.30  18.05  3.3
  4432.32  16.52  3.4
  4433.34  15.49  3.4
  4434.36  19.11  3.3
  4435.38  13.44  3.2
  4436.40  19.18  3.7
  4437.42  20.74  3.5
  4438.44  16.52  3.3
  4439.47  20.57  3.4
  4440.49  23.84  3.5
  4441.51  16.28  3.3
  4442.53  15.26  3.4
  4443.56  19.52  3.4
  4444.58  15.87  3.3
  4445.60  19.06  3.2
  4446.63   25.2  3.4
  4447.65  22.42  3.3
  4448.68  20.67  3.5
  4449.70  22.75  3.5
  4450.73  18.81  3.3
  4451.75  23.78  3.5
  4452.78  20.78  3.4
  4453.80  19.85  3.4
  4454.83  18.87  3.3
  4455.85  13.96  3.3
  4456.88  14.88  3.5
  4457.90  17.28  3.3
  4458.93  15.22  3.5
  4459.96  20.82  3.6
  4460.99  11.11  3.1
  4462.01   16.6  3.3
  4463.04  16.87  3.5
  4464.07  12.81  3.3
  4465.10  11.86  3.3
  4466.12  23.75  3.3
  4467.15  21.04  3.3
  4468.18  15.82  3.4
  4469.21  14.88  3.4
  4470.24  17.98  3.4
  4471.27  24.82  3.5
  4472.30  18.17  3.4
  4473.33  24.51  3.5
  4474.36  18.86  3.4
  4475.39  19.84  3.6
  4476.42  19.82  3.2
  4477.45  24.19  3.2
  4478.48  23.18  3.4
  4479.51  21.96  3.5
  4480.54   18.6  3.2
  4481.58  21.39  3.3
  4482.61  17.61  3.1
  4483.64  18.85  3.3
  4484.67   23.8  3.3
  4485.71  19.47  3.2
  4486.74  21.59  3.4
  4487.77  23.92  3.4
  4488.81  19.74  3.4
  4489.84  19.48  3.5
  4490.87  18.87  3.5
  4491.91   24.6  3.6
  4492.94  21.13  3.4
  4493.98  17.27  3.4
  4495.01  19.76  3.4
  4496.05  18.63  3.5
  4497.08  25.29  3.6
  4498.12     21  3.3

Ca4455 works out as 3.8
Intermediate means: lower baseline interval 21.6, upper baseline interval 21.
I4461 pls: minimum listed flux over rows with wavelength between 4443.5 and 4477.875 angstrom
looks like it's 11.11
